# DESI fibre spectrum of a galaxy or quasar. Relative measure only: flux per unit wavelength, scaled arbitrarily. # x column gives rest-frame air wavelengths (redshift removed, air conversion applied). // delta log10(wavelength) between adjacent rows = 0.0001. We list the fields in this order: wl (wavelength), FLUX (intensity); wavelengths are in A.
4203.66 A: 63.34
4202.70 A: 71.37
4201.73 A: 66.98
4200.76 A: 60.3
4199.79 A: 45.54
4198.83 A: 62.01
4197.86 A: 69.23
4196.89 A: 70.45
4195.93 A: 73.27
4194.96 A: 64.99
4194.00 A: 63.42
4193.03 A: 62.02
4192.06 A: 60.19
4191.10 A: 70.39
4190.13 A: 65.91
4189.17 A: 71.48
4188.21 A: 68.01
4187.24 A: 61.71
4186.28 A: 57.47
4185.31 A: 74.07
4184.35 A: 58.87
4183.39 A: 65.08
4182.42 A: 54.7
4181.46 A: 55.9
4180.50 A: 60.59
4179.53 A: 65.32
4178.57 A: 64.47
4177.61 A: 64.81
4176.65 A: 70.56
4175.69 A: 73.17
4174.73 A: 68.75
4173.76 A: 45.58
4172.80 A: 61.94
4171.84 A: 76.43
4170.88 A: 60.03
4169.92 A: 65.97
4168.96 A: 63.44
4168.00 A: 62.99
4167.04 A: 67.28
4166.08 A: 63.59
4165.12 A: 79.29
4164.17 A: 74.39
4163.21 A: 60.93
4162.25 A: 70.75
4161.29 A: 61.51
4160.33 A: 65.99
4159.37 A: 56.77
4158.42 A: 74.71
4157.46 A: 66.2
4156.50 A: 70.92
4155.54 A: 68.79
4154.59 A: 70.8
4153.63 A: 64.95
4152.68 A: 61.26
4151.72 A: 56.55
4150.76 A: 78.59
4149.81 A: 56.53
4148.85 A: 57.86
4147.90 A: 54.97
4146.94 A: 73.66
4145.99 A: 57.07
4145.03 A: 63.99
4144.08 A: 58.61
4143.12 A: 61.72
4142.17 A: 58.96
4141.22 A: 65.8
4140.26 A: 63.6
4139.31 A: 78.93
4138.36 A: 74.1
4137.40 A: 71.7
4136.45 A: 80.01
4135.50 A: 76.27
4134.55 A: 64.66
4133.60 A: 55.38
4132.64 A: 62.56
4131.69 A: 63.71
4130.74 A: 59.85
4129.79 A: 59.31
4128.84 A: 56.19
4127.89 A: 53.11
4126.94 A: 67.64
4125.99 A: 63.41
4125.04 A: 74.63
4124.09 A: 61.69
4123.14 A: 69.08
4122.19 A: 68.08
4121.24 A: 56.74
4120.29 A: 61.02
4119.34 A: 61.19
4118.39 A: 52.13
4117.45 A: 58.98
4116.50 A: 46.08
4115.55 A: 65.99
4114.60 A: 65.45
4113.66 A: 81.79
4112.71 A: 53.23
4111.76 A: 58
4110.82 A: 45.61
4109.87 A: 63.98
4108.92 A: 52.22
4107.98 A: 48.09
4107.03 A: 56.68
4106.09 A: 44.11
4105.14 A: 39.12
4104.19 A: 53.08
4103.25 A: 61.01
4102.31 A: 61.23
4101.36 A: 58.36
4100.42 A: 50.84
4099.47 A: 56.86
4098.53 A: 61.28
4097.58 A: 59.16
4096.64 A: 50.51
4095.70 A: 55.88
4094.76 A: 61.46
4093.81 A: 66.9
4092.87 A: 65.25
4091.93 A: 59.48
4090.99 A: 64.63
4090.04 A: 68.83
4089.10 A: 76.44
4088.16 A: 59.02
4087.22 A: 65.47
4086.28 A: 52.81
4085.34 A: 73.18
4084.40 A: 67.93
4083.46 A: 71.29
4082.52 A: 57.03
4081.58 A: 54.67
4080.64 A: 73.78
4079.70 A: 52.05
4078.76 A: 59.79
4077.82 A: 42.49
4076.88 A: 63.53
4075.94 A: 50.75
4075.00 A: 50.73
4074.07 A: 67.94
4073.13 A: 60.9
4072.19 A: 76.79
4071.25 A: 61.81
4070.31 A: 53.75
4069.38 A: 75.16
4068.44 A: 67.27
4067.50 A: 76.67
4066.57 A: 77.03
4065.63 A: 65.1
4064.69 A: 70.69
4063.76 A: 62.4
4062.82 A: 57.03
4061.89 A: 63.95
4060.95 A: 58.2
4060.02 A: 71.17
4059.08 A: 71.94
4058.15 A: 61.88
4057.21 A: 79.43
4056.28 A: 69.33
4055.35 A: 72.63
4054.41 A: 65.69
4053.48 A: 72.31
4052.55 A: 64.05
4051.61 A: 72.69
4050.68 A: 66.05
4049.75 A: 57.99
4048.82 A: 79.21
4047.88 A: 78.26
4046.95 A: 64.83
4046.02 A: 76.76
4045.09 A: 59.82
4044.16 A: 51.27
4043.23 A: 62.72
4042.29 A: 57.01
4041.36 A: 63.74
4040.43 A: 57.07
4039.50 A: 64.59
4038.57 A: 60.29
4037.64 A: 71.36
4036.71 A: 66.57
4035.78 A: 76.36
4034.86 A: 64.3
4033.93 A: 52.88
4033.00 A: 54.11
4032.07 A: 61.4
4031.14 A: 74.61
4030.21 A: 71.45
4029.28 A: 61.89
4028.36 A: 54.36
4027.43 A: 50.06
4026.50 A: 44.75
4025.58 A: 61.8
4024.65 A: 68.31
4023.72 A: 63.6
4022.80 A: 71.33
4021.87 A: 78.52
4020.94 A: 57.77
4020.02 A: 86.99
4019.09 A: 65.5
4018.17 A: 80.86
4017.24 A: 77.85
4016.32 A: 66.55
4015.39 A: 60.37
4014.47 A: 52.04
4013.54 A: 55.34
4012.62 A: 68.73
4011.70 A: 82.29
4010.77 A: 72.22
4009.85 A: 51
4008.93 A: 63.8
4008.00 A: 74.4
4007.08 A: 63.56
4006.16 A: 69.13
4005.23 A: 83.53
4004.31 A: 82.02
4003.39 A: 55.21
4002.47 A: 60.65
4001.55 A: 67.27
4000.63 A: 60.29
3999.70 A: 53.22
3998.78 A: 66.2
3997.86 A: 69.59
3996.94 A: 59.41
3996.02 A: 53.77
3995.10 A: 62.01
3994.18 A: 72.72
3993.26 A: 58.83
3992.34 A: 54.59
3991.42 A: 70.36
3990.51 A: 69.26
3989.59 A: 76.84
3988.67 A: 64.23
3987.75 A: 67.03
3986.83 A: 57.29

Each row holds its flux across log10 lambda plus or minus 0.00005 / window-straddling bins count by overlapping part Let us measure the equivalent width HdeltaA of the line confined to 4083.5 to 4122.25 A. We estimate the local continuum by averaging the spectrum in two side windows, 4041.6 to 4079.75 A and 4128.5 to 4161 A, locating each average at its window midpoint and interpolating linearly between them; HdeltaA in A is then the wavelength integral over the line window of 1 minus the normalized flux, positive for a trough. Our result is 3.5 A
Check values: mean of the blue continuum 65.2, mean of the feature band 59.3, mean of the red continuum 65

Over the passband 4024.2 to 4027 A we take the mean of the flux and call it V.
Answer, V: 58.2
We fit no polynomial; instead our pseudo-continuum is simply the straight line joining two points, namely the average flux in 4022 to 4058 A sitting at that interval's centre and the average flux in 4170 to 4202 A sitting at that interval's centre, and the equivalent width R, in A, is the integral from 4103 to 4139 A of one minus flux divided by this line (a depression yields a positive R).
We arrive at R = 2.1 A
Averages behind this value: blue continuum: 65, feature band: 60.8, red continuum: 64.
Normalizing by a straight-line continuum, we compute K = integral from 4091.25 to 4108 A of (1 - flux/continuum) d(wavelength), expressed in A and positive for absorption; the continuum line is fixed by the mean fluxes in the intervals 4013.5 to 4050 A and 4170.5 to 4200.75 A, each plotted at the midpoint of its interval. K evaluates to 2.1 A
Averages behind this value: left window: 64.7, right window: 64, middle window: 56.4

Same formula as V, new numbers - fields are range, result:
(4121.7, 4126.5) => 67.3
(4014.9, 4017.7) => 68.2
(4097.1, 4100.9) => 57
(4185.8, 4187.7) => 59.7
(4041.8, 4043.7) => 59.7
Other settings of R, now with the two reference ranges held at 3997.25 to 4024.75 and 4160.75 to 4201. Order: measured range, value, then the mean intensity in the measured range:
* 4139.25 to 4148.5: 0.3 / 63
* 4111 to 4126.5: 0.9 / 62.1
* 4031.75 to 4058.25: 0.5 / 65.8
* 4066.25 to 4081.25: 0.8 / 62.9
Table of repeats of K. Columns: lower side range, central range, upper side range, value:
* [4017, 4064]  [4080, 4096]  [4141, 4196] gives 0.3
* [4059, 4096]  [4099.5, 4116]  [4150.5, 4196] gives 2.0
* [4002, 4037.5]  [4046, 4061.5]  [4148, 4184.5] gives -0.8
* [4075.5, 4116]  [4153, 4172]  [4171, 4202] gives -1.3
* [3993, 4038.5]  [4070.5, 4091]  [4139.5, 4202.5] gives 0.9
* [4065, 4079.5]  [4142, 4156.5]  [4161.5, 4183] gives 0.3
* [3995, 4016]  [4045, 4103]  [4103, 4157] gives -1.1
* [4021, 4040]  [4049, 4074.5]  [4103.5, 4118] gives -3.0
